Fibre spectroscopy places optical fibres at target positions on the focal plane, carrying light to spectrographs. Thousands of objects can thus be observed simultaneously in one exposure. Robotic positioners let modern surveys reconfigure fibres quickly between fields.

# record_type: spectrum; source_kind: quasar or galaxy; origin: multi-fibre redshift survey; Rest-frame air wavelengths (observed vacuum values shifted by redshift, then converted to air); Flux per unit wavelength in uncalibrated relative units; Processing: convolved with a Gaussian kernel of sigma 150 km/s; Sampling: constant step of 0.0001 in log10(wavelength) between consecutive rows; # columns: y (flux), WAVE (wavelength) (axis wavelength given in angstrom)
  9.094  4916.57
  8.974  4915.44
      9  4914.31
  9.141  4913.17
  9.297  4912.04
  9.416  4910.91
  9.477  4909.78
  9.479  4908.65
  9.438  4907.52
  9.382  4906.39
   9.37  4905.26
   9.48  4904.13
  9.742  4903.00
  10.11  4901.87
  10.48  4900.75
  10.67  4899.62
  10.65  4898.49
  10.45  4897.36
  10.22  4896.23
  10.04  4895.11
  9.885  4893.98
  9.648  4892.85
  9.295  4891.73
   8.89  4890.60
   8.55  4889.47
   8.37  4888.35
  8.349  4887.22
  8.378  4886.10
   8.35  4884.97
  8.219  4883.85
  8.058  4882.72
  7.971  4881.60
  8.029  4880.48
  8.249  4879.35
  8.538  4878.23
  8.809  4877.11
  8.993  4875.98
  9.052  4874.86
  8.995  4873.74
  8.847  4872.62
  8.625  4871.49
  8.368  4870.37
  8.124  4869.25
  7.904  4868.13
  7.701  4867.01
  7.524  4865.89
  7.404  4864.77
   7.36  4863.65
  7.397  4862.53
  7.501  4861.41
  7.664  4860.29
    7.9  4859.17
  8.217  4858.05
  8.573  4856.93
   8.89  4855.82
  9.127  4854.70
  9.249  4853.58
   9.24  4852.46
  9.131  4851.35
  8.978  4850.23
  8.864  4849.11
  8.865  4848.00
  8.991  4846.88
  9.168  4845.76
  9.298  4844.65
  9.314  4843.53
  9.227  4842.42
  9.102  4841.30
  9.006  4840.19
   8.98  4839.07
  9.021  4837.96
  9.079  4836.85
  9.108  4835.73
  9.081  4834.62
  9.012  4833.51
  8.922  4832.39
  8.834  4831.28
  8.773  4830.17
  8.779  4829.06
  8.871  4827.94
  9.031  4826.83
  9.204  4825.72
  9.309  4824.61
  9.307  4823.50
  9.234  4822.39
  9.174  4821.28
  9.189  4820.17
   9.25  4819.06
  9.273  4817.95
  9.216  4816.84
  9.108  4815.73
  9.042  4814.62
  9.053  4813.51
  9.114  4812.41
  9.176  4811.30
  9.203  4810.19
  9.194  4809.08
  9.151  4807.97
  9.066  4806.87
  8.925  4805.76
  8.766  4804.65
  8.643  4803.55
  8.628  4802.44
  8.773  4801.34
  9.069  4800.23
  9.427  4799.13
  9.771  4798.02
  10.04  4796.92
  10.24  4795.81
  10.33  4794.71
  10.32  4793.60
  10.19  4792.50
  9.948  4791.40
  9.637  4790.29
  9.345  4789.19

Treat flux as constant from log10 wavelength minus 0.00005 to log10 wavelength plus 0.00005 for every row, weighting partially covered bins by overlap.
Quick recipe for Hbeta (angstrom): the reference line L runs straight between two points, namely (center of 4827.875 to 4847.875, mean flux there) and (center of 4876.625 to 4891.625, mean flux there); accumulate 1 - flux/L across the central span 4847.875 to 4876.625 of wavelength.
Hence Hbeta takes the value 1.0 angstrom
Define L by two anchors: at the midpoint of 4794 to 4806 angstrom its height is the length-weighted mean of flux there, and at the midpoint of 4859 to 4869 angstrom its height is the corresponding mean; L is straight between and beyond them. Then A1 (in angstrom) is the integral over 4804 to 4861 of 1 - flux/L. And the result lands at -3.8 angstrom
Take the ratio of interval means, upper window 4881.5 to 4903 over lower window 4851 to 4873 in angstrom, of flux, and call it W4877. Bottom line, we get 1.14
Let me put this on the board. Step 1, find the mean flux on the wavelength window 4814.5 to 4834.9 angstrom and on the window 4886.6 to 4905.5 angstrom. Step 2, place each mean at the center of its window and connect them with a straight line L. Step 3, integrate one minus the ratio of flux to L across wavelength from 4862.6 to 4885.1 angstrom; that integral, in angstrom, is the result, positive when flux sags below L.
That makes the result 3.0 angstrom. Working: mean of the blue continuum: 9.08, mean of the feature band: 8.24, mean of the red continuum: 9.66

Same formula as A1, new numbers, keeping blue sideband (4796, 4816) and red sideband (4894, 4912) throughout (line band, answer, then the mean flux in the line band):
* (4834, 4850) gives 0.6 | 9.08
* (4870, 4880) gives 1.0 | 8.71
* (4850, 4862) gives 1.2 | 8.57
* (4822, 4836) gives 0.4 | 9.03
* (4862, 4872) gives 1.9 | 7.82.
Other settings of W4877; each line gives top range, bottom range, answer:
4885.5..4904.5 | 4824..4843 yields 1.06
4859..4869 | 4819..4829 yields 0.83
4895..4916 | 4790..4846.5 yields 1.05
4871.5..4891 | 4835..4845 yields 0.93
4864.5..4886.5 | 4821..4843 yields 0.92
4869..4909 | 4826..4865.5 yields 1.04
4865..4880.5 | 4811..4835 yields 0.92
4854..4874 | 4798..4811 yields 0.90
